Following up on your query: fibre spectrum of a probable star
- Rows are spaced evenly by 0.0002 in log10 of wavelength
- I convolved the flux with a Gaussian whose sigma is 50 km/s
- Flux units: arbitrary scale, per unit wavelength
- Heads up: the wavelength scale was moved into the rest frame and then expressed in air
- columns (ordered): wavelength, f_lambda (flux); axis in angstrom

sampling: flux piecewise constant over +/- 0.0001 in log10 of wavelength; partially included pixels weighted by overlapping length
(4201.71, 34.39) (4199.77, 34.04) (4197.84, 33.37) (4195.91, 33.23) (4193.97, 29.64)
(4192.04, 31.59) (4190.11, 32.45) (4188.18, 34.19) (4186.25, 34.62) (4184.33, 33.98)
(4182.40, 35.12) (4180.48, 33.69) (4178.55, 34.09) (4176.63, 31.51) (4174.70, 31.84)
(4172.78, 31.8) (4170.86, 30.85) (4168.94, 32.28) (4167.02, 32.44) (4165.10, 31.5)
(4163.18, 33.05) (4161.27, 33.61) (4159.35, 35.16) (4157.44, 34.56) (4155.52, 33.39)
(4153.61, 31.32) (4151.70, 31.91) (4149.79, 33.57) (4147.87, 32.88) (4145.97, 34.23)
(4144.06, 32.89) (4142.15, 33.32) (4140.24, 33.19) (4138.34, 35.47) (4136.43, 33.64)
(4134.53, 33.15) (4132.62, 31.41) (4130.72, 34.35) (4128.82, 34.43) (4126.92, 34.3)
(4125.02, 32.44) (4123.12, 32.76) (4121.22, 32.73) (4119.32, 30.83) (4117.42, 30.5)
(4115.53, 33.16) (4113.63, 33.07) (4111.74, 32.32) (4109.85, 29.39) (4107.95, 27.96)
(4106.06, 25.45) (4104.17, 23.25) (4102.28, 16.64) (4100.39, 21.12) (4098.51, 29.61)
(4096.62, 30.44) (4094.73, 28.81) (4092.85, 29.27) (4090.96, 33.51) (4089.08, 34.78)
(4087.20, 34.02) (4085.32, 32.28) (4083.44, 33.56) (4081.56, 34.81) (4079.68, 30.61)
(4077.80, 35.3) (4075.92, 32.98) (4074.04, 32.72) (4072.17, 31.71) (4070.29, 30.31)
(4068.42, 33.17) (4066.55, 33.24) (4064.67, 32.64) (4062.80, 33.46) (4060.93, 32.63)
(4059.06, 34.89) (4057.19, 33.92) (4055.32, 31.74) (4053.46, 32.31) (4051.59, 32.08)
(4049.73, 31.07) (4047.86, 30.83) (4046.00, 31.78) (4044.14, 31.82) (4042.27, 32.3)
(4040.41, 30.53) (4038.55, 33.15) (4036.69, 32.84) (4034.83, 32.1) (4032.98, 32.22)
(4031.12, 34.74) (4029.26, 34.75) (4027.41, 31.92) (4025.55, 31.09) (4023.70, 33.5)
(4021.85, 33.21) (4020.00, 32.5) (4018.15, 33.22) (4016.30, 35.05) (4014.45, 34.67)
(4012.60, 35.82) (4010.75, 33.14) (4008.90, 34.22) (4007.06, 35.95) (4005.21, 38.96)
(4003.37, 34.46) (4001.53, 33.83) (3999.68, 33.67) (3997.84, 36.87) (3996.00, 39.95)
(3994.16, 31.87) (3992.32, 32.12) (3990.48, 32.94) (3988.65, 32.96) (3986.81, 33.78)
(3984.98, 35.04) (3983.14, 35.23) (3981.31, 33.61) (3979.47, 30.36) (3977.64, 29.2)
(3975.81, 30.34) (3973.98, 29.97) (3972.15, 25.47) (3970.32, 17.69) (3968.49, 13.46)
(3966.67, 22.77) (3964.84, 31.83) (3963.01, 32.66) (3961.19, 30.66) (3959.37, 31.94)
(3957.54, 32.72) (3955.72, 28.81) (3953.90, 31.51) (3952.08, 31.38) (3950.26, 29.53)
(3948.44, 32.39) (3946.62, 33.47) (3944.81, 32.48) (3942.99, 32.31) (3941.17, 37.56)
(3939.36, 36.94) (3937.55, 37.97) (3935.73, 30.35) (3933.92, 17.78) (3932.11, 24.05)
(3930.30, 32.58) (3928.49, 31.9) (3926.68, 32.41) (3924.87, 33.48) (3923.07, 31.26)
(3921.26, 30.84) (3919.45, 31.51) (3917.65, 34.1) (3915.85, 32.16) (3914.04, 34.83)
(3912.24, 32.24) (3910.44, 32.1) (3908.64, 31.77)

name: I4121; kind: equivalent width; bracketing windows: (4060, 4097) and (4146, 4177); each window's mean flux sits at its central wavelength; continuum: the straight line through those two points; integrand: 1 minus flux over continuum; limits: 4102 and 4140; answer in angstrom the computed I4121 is 1.7 angstrom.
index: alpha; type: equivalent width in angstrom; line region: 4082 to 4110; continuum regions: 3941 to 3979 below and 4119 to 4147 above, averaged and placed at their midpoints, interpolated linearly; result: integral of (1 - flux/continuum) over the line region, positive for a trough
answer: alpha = 3.2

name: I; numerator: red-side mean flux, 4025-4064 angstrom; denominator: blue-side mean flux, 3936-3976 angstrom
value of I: 1.08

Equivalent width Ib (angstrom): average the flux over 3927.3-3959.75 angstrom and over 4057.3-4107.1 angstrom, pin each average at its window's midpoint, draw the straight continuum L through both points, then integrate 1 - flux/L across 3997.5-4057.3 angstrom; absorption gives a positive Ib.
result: -4.3 angstrom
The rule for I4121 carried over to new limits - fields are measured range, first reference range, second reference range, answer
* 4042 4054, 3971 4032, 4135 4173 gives 0.6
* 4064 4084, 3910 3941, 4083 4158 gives -0.9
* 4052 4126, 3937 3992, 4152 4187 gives 2.4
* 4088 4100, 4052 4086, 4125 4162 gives 0.9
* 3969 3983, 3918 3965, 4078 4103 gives 1.4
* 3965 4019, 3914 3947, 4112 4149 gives 0.5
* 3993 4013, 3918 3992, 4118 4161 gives -2.5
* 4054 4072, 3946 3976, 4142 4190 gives -1.2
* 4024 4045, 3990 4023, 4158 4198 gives 1.1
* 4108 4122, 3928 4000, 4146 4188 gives 0.5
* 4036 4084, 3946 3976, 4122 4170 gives -2.3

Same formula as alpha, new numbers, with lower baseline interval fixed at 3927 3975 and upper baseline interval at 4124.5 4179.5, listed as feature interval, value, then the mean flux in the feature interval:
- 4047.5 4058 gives -0.2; 32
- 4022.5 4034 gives -0.8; 33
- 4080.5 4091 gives -0.6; 33.8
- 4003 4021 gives -2.4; 34.8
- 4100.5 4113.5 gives 2.5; 26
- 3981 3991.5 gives -1.3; 33.9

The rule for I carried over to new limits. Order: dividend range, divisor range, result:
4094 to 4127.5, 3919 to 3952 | 0.92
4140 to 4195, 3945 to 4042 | 1.03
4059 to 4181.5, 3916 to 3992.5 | 1.04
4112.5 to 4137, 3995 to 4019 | 0.93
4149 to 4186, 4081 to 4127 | 1.09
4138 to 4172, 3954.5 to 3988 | 1.13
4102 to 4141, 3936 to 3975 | 1.04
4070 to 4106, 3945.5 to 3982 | 1.04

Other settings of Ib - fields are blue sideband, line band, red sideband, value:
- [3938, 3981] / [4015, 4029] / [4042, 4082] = -0.7 angstrom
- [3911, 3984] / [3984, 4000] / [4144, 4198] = -1.7 angstrom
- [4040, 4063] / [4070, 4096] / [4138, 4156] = 0.0 angstrom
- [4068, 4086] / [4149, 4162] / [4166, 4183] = -0.3 angstrom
